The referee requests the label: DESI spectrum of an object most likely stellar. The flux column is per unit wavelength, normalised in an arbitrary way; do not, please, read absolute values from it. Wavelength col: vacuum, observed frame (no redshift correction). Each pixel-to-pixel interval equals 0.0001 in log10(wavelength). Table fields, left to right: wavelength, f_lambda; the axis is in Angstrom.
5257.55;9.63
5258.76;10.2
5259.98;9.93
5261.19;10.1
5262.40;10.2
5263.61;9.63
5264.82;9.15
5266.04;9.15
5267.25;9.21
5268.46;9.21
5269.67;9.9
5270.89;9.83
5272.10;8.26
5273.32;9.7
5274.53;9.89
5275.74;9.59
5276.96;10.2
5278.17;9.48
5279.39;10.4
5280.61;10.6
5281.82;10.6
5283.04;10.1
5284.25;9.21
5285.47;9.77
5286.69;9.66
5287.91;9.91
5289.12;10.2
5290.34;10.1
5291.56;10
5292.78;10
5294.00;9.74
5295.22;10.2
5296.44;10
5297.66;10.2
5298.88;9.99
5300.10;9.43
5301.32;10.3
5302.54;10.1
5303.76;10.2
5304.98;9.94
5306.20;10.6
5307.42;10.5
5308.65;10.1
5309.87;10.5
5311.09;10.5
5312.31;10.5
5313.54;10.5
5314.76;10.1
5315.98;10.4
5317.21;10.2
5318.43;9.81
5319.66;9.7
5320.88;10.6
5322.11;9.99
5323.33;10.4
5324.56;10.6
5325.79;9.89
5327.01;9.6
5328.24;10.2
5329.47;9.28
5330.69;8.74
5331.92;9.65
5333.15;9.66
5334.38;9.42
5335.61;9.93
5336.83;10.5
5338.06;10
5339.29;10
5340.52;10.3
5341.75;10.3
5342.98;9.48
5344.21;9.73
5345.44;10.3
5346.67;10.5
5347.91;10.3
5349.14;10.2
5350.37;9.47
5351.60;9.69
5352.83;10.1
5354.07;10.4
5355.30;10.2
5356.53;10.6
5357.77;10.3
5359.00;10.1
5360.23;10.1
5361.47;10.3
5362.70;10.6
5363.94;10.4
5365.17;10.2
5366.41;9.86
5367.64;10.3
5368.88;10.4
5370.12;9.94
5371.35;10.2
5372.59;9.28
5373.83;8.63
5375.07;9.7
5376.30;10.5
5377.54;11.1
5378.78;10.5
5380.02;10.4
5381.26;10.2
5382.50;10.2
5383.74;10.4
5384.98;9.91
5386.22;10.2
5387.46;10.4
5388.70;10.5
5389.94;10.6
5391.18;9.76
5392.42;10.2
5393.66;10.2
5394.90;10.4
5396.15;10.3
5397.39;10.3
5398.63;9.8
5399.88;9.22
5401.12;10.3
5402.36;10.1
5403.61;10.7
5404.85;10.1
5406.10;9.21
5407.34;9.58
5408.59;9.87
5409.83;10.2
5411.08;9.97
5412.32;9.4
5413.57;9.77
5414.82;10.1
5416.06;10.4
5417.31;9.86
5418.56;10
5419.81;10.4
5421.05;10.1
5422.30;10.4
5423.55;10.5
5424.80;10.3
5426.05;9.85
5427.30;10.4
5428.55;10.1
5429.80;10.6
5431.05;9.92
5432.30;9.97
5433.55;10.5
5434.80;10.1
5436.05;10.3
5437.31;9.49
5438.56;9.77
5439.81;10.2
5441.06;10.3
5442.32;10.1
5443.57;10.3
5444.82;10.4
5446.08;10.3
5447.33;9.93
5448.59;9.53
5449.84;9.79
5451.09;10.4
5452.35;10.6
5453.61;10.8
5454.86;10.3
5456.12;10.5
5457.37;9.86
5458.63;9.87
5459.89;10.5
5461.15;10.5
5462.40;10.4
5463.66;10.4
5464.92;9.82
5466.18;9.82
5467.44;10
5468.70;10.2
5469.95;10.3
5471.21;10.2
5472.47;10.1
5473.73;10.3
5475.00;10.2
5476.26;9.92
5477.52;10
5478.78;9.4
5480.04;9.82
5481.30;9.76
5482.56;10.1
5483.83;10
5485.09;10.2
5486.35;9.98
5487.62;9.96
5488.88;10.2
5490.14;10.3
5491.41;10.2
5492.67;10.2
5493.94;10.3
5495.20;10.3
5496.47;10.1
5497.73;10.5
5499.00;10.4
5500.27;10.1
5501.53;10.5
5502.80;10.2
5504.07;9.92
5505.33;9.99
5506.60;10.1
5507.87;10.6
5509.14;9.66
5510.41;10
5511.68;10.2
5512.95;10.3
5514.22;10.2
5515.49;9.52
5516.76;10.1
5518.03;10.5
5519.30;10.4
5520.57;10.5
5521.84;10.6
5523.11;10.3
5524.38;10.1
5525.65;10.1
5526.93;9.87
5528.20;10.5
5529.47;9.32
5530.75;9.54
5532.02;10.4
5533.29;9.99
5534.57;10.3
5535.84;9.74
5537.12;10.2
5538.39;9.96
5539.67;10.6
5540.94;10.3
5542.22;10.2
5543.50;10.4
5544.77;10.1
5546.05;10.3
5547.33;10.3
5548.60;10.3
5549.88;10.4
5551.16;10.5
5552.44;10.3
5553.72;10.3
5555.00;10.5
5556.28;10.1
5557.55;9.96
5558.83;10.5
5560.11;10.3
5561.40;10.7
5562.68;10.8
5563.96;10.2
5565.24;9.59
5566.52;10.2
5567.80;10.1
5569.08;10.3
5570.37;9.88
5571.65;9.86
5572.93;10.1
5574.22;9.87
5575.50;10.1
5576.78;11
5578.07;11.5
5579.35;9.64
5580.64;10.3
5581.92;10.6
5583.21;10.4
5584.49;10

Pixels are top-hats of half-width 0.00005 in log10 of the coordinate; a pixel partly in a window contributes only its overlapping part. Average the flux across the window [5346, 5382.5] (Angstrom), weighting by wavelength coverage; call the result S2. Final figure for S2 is 10.2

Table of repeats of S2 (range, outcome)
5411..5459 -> 10.1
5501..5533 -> 10.1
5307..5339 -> 10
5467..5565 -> 10.2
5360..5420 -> 10.1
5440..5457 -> 10.2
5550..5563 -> 10.4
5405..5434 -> 10.1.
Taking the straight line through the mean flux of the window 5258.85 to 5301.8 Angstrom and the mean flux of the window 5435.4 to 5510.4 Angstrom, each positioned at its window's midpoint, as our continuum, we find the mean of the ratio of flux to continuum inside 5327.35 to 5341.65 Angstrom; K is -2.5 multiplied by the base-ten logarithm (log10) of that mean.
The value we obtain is 0.01 mag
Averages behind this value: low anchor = 9.83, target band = 9.8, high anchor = 10.1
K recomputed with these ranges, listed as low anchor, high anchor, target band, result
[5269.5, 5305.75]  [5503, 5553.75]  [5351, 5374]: -0.01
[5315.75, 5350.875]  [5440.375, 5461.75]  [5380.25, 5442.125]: 0.00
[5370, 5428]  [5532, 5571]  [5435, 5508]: 0.00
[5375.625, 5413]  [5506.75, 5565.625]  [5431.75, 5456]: 0.00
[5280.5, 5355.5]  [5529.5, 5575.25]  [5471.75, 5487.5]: 0.02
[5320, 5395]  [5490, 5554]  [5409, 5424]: 0.00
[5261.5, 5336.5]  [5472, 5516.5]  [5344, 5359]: -0.02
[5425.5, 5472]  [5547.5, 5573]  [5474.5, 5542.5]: 0.01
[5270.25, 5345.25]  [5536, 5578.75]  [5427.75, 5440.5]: 0.00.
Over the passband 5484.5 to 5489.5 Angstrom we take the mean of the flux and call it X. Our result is 10.1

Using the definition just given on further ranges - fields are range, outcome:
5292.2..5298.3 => 10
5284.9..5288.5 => 9.76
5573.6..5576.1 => 10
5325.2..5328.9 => 9.89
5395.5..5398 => 10.3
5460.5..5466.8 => 10.2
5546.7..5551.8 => 10.4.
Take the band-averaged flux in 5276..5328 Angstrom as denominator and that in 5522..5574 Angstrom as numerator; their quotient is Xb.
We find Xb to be 1.01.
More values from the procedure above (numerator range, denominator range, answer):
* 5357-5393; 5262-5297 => 1.04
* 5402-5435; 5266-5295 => 1.03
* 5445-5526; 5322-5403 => 1.01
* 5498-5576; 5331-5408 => 1.01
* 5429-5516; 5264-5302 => 1.03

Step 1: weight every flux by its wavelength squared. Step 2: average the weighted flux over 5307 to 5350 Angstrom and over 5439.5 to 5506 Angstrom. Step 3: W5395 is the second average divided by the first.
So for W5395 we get 1.1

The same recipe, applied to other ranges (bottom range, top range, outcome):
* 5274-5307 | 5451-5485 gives 1.08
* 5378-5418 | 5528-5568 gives 1.07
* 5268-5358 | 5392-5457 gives 1.05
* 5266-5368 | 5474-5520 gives 1.08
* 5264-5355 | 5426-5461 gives 1.07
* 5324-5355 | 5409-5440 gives 1.05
